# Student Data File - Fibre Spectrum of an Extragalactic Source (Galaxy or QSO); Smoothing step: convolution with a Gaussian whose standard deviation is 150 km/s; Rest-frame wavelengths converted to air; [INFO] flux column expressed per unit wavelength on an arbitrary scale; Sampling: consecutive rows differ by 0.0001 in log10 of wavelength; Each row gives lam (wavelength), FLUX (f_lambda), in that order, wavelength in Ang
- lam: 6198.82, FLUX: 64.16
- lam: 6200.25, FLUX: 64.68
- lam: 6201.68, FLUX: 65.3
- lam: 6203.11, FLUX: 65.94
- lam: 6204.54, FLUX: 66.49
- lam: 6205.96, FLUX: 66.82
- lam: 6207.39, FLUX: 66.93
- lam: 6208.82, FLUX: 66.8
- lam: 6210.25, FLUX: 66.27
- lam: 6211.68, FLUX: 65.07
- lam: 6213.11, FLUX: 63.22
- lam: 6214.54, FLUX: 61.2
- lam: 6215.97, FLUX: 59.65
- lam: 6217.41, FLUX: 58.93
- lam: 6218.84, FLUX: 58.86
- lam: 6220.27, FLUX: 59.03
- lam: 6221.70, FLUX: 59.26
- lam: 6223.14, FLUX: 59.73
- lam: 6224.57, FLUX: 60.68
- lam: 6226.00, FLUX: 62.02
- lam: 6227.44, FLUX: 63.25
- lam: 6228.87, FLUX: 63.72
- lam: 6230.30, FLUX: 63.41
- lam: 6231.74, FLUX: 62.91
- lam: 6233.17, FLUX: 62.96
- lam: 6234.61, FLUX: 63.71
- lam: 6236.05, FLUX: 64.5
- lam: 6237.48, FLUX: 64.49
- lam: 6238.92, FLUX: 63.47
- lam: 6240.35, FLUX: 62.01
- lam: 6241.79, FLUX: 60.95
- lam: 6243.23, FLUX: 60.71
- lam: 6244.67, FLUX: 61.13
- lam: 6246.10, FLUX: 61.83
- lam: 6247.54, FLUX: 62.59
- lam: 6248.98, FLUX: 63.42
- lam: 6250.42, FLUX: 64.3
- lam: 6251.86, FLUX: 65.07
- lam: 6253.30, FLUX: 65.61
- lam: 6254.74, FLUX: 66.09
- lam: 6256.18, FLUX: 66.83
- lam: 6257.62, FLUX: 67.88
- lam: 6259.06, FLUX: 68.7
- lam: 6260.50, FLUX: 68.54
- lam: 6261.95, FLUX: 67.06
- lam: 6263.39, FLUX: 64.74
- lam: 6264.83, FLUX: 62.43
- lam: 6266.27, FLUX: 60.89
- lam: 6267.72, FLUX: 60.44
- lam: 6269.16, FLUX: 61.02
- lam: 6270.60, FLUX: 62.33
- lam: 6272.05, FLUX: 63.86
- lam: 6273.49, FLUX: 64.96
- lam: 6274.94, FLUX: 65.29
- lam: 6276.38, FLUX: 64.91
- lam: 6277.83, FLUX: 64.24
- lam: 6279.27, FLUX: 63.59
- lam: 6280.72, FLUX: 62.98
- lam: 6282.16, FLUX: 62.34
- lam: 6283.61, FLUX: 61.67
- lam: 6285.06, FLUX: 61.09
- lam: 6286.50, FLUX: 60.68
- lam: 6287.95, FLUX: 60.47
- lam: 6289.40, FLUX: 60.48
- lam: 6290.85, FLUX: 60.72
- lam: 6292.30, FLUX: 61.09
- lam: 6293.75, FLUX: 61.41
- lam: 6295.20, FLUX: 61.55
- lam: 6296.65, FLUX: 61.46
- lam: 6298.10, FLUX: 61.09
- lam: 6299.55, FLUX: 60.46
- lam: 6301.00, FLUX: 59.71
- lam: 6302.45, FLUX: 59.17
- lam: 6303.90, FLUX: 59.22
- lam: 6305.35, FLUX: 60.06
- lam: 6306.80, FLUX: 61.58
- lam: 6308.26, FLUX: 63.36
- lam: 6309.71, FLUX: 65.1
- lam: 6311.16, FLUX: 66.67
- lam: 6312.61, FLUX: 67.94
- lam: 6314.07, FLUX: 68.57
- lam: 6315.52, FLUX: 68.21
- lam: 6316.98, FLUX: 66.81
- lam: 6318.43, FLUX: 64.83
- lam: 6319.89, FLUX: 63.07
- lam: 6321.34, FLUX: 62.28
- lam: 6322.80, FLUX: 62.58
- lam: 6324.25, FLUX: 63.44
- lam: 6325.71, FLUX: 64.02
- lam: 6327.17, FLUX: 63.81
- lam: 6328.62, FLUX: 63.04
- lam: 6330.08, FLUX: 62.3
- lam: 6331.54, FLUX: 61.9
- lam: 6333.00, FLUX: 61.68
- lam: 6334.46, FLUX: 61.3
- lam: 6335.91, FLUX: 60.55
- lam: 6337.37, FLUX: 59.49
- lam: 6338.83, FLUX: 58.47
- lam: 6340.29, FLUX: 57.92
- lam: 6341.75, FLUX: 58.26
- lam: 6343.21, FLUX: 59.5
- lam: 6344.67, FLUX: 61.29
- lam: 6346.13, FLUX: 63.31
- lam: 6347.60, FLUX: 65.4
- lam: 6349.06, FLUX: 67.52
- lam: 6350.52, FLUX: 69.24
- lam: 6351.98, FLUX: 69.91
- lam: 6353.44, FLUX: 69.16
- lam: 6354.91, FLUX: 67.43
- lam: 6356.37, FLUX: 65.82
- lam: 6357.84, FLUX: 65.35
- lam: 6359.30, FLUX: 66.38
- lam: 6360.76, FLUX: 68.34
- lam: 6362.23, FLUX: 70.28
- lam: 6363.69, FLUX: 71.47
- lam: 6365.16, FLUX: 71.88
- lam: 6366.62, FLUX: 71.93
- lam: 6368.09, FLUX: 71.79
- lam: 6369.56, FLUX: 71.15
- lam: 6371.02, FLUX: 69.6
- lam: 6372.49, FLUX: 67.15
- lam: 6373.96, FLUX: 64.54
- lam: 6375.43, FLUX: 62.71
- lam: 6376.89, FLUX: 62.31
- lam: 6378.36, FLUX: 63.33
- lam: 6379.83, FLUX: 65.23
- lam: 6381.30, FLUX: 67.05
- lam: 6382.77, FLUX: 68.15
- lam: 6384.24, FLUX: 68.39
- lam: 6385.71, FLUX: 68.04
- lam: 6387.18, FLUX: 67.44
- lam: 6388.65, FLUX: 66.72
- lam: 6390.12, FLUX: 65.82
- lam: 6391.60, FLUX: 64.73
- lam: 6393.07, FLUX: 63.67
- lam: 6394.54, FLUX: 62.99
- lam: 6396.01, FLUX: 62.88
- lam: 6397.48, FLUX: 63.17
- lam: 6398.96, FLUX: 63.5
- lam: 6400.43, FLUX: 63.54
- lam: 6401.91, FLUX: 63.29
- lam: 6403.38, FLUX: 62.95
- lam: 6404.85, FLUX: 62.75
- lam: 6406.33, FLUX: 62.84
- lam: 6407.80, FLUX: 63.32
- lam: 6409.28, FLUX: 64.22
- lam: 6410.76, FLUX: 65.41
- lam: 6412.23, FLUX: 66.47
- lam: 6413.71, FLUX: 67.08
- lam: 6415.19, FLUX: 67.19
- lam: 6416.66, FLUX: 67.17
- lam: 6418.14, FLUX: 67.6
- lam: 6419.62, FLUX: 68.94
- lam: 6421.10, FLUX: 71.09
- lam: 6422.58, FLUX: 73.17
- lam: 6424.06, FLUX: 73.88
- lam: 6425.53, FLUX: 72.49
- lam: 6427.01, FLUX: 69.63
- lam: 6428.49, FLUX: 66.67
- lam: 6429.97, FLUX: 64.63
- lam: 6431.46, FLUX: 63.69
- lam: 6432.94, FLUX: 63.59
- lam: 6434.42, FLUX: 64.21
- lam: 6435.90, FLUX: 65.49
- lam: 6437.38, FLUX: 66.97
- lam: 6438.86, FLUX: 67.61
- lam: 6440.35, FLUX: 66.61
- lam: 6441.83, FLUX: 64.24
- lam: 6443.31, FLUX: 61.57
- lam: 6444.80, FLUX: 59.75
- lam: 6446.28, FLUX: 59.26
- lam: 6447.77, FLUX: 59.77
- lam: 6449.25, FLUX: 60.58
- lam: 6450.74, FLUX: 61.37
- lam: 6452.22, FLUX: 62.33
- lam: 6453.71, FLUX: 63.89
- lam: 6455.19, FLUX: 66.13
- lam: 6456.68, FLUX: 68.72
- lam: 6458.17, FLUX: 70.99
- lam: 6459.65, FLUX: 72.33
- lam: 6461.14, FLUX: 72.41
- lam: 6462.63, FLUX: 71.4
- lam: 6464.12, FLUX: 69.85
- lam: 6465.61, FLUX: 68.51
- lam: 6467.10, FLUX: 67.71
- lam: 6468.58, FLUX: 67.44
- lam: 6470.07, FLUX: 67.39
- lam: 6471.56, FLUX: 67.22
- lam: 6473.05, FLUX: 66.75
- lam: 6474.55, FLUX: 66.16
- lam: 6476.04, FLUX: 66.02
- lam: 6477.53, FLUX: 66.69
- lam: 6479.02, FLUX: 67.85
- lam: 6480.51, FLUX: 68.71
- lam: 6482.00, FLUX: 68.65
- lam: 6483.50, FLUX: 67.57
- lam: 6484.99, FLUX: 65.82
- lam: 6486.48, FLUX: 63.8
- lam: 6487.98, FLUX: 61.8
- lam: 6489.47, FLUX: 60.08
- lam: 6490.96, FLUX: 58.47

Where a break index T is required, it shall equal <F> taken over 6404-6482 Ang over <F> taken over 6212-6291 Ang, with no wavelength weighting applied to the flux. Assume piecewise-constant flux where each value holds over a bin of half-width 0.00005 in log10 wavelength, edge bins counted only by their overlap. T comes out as 1.06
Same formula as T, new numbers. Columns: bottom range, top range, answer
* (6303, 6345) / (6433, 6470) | 1.05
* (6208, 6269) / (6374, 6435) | 1.04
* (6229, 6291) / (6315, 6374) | 1.03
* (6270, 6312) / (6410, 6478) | 1.07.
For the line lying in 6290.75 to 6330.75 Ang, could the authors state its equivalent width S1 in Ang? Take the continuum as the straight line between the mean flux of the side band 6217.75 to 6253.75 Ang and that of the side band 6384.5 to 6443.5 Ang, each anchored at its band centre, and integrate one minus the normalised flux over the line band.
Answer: 0.5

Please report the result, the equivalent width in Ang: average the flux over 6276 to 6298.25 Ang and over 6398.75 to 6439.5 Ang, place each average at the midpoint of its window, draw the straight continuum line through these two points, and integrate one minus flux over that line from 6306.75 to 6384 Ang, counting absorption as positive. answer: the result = -1.6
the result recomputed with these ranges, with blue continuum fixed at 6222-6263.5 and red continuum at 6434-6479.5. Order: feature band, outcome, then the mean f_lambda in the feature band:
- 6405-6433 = -0.71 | 67.3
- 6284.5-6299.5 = 0.78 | 61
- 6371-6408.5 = 0.34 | 64.8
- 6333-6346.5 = 1.00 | 60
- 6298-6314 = 0.48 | 62.5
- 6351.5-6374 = -1.36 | 69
